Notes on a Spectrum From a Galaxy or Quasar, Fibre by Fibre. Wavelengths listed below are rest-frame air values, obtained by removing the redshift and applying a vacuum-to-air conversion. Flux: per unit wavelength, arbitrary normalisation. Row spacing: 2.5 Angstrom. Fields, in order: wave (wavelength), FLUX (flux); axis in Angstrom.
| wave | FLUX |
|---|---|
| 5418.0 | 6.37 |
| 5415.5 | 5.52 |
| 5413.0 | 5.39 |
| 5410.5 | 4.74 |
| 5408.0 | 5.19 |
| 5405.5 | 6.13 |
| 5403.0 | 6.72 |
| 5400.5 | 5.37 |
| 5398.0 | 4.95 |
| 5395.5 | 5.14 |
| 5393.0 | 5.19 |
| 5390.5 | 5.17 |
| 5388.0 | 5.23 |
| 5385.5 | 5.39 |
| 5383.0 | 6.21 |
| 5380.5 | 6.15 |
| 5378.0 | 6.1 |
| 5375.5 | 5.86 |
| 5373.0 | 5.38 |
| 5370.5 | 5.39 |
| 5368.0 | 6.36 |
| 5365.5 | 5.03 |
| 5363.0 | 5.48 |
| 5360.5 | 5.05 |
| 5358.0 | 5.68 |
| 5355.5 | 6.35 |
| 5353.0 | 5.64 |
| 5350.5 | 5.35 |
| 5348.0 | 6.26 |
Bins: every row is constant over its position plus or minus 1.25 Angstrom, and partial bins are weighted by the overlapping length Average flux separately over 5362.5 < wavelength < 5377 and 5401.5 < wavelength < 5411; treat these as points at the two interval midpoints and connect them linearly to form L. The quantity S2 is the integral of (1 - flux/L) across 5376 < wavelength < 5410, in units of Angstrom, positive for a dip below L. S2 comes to 0.6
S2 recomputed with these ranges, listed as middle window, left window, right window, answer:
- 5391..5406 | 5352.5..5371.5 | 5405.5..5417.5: -0.3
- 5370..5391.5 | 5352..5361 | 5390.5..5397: -1.2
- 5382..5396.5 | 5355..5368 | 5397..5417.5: 0.4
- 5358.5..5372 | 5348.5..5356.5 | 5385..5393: 0.3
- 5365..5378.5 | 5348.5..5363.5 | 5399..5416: -0.2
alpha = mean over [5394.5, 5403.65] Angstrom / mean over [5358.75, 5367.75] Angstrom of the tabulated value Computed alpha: 1.03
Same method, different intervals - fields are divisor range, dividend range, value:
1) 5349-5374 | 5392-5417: 0.98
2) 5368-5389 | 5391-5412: 0.94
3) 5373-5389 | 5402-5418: 0.98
